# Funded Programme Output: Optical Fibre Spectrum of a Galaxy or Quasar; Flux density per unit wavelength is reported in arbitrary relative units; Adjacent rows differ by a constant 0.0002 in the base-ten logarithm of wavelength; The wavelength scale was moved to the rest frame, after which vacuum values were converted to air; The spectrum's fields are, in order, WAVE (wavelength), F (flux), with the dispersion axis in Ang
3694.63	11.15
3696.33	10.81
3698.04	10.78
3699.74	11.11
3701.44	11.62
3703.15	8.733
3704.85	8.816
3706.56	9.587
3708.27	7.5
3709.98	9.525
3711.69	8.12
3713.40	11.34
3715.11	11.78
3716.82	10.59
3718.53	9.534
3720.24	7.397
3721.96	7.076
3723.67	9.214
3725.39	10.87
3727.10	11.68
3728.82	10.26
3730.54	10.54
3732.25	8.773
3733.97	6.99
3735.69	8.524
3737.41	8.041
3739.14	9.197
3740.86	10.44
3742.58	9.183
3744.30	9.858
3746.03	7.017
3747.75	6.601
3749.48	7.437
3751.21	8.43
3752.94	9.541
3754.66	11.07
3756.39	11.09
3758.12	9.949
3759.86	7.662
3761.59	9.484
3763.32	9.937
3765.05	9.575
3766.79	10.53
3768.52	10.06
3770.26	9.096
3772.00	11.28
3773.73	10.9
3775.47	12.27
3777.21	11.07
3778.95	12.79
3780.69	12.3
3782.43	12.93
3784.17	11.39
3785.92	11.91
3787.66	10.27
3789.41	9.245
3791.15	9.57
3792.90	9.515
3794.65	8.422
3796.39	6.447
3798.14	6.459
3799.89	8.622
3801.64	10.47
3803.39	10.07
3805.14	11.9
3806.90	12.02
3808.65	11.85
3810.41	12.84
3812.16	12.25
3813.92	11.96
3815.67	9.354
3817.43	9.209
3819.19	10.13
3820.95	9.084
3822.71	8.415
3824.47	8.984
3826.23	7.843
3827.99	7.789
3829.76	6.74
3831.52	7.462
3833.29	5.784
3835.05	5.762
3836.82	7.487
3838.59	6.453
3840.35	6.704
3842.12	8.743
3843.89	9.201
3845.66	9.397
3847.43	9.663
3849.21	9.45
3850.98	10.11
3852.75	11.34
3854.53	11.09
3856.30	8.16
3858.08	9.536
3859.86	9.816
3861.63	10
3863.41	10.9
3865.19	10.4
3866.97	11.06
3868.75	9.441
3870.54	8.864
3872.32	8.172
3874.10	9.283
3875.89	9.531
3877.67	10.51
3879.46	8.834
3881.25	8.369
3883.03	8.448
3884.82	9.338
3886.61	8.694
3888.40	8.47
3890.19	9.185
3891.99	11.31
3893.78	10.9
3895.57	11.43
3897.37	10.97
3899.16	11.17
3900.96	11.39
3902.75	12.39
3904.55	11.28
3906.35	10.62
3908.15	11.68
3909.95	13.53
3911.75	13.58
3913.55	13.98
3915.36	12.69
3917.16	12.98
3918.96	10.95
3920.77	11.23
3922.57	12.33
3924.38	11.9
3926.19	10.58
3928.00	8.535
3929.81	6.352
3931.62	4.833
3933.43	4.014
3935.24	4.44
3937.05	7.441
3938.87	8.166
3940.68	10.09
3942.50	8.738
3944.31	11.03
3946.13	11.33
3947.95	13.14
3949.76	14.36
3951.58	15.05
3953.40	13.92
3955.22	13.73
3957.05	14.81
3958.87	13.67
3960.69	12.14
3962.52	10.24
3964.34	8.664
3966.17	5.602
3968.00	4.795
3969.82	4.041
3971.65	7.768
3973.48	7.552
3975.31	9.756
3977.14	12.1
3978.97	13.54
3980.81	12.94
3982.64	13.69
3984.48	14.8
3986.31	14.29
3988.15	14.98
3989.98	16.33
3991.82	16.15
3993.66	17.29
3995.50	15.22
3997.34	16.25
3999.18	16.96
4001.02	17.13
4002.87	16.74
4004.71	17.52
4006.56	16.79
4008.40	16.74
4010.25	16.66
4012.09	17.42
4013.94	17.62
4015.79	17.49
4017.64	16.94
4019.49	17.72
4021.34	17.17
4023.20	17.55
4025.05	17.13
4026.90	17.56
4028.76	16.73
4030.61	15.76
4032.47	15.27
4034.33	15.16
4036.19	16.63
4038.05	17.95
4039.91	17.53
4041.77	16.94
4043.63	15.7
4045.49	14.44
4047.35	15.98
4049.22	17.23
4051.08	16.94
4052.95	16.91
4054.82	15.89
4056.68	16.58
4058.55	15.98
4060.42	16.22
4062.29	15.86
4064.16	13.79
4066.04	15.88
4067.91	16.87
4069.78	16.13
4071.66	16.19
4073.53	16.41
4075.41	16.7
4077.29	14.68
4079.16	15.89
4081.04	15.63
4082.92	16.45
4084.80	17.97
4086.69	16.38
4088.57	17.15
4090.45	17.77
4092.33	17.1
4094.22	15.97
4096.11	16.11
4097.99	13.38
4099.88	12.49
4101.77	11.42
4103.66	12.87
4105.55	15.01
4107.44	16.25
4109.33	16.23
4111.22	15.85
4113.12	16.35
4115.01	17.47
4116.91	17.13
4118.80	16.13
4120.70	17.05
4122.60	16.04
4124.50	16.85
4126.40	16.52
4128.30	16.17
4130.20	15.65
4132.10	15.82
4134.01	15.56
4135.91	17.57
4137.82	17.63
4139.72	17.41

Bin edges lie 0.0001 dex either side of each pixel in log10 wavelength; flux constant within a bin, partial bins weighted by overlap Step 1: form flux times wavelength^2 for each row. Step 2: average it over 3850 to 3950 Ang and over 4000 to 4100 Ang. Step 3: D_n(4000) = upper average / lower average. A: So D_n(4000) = 1.8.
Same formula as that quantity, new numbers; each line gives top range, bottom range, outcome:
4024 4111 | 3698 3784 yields 1.93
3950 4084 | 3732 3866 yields 1.77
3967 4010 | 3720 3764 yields 1.71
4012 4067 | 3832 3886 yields 2.00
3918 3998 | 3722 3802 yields 1.27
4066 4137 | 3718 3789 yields 1.94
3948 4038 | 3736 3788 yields 1.62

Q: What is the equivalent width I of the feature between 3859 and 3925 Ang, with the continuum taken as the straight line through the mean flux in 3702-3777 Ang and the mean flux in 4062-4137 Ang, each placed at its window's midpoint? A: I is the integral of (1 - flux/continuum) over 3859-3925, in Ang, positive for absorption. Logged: 8.24 Ang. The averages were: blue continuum 9.45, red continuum 15.9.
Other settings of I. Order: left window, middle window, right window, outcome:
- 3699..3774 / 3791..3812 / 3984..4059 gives 2.2 Ang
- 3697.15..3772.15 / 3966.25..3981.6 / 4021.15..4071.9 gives 6.2 Ang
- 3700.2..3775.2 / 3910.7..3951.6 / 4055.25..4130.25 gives 8.6 Ang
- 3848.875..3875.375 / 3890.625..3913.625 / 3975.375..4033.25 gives -0.3 Ang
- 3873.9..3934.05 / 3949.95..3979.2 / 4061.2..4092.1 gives 4.5 Ang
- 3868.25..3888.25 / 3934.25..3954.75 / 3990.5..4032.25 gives 3.6 Ang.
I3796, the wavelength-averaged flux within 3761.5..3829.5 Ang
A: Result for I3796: 10.2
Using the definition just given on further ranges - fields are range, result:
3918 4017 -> 12.3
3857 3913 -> 10.3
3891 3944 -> 10.3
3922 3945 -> 8.26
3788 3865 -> 9.23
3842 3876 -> 9.73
